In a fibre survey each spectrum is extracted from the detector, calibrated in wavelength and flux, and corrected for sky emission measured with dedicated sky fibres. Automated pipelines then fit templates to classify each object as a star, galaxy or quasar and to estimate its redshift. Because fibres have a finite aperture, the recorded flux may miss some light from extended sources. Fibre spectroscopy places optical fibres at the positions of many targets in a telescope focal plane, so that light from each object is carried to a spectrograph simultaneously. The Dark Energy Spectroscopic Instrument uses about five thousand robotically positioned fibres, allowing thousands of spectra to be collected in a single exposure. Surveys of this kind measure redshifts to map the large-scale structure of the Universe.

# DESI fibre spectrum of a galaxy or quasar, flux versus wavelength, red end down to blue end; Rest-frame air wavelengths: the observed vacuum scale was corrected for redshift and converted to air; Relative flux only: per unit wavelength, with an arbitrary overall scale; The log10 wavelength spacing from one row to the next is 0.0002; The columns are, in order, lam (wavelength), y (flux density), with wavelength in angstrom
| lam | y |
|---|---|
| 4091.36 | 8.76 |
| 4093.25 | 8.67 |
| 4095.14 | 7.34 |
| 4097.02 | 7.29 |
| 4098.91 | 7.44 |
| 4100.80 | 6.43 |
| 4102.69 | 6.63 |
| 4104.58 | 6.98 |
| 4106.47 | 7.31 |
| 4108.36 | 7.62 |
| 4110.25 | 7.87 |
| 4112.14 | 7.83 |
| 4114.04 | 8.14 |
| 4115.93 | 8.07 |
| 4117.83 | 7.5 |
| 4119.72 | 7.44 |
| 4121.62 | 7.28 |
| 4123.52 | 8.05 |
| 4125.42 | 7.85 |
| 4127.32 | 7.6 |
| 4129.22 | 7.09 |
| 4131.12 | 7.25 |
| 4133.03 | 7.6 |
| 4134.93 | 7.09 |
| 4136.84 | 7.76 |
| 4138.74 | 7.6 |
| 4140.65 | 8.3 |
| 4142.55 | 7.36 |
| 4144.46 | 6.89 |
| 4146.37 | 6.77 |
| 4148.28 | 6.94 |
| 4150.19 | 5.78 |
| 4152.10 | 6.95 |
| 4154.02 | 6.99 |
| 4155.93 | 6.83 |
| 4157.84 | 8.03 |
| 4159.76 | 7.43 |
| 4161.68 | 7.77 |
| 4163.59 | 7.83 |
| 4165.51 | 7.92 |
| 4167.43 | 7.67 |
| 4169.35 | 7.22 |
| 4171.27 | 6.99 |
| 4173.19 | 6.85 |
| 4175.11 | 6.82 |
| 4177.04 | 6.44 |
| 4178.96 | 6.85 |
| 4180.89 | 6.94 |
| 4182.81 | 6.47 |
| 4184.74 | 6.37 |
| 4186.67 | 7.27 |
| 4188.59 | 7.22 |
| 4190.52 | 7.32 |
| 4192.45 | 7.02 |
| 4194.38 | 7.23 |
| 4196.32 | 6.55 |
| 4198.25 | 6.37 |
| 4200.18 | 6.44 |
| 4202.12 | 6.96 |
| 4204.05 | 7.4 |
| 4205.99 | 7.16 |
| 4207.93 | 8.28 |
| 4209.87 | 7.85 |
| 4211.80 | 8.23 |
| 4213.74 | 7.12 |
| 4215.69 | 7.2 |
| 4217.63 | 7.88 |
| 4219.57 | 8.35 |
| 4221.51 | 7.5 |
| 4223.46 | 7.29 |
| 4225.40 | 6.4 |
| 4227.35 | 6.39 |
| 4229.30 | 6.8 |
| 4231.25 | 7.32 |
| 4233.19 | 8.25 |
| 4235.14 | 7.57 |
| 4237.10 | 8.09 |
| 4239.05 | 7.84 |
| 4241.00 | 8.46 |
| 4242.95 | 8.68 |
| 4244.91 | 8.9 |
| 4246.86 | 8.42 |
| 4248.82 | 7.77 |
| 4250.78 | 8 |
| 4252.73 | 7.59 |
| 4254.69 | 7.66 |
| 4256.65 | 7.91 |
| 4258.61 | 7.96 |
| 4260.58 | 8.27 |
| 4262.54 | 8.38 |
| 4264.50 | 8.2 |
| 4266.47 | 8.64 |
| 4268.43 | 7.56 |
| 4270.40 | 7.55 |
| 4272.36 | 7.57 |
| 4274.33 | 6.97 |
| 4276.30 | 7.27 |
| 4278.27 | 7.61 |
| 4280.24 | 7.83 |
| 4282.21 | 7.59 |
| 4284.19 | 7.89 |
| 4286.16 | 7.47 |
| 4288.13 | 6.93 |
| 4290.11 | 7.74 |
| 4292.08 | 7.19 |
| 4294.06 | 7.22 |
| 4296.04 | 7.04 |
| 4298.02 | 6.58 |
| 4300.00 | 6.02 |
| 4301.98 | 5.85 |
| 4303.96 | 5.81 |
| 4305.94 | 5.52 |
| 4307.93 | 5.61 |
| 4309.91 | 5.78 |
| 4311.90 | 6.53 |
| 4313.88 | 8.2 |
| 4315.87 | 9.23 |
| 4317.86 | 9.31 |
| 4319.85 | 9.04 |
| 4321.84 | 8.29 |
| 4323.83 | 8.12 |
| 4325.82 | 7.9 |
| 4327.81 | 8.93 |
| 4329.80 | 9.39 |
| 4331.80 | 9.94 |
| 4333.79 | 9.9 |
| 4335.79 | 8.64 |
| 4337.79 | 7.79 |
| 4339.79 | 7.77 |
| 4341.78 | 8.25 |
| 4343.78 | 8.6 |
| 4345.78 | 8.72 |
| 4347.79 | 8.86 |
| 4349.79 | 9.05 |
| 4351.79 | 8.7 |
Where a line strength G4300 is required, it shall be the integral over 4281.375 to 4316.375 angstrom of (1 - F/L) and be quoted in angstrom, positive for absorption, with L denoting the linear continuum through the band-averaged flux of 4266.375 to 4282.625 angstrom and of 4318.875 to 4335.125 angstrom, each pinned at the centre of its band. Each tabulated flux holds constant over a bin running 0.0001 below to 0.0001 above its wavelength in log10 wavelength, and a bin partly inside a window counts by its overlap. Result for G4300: 5.7 angstrom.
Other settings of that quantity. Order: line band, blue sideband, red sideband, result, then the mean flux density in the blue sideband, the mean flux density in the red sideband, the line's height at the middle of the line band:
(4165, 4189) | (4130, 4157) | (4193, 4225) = 0.9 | 7.15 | 7.34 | 7.25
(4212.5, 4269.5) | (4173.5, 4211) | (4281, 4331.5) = -4.9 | 7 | 7.45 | 7.19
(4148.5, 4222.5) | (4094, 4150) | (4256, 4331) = 2.6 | 7.41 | 7.55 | 7.46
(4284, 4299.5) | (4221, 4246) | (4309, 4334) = 1.9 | 7.66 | 8.47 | 8.2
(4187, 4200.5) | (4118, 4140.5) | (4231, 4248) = 1.7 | 7.54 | 8.2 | 7.93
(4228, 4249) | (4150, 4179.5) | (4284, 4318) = -2.8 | 7.19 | 6.92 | 7.04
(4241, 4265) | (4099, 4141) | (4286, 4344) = -1.7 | 7.5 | 7.68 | 7.62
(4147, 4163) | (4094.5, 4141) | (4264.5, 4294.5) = 0.9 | 7.49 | 7.56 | 7.5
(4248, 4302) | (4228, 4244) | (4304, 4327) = 1.1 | 7.85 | 7.53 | 7.69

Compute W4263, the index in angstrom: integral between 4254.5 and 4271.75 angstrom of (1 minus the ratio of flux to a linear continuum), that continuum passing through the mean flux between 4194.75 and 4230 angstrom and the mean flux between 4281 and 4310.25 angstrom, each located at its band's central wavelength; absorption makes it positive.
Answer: -2.8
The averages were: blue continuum 7.23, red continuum 6.71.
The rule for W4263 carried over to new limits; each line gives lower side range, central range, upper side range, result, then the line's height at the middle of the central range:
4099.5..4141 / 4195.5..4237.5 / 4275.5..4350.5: 1.7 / 7.64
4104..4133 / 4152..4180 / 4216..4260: 1.5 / 7.67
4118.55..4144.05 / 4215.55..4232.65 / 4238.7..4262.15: 1.6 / 8.01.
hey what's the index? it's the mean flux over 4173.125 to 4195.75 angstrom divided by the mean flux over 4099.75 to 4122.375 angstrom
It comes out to 0.9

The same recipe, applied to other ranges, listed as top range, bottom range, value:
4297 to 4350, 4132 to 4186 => 1.10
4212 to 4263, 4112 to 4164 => 1.05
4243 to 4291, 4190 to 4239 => 1.07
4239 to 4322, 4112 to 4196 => 1.04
